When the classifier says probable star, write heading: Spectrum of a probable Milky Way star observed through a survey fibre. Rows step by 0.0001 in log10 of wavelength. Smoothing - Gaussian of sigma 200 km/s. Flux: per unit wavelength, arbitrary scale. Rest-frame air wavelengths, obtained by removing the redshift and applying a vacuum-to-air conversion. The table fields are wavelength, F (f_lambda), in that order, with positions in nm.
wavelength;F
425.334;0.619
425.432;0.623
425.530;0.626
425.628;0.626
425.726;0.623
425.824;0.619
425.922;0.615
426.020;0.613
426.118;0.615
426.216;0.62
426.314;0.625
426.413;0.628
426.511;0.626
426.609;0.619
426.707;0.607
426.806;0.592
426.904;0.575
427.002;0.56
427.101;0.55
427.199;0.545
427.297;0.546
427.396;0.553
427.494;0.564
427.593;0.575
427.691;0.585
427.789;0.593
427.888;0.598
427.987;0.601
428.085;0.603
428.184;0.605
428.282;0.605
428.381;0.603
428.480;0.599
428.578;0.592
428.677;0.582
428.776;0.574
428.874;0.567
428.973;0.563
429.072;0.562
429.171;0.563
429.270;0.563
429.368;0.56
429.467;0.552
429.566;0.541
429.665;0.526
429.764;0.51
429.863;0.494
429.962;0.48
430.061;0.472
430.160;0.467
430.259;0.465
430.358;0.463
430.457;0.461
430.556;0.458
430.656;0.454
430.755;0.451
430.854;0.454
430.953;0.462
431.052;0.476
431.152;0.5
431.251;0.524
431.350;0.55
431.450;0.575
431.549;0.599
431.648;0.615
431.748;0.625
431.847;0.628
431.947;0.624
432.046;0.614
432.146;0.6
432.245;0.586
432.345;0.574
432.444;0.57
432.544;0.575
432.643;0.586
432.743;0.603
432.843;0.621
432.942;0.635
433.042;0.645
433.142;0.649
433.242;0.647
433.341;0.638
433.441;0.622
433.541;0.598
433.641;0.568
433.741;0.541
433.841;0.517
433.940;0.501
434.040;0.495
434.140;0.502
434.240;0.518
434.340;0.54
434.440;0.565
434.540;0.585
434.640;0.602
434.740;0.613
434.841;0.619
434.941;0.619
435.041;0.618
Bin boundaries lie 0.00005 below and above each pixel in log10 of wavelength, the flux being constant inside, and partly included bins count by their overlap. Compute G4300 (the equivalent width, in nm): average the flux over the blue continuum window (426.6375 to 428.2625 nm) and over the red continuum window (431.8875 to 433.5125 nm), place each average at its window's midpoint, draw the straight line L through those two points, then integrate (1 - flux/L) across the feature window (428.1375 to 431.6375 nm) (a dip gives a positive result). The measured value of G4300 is 0.38 nm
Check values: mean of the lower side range 0.579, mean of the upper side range 0.612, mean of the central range 0.529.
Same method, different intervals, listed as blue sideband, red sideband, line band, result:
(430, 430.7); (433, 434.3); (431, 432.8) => -0.227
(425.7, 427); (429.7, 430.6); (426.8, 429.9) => -0.172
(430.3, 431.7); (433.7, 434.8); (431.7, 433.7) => -0.327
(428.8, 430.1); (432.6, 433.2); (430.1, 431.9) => 0.199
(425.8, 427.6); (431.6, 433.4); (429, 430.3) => 0.176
